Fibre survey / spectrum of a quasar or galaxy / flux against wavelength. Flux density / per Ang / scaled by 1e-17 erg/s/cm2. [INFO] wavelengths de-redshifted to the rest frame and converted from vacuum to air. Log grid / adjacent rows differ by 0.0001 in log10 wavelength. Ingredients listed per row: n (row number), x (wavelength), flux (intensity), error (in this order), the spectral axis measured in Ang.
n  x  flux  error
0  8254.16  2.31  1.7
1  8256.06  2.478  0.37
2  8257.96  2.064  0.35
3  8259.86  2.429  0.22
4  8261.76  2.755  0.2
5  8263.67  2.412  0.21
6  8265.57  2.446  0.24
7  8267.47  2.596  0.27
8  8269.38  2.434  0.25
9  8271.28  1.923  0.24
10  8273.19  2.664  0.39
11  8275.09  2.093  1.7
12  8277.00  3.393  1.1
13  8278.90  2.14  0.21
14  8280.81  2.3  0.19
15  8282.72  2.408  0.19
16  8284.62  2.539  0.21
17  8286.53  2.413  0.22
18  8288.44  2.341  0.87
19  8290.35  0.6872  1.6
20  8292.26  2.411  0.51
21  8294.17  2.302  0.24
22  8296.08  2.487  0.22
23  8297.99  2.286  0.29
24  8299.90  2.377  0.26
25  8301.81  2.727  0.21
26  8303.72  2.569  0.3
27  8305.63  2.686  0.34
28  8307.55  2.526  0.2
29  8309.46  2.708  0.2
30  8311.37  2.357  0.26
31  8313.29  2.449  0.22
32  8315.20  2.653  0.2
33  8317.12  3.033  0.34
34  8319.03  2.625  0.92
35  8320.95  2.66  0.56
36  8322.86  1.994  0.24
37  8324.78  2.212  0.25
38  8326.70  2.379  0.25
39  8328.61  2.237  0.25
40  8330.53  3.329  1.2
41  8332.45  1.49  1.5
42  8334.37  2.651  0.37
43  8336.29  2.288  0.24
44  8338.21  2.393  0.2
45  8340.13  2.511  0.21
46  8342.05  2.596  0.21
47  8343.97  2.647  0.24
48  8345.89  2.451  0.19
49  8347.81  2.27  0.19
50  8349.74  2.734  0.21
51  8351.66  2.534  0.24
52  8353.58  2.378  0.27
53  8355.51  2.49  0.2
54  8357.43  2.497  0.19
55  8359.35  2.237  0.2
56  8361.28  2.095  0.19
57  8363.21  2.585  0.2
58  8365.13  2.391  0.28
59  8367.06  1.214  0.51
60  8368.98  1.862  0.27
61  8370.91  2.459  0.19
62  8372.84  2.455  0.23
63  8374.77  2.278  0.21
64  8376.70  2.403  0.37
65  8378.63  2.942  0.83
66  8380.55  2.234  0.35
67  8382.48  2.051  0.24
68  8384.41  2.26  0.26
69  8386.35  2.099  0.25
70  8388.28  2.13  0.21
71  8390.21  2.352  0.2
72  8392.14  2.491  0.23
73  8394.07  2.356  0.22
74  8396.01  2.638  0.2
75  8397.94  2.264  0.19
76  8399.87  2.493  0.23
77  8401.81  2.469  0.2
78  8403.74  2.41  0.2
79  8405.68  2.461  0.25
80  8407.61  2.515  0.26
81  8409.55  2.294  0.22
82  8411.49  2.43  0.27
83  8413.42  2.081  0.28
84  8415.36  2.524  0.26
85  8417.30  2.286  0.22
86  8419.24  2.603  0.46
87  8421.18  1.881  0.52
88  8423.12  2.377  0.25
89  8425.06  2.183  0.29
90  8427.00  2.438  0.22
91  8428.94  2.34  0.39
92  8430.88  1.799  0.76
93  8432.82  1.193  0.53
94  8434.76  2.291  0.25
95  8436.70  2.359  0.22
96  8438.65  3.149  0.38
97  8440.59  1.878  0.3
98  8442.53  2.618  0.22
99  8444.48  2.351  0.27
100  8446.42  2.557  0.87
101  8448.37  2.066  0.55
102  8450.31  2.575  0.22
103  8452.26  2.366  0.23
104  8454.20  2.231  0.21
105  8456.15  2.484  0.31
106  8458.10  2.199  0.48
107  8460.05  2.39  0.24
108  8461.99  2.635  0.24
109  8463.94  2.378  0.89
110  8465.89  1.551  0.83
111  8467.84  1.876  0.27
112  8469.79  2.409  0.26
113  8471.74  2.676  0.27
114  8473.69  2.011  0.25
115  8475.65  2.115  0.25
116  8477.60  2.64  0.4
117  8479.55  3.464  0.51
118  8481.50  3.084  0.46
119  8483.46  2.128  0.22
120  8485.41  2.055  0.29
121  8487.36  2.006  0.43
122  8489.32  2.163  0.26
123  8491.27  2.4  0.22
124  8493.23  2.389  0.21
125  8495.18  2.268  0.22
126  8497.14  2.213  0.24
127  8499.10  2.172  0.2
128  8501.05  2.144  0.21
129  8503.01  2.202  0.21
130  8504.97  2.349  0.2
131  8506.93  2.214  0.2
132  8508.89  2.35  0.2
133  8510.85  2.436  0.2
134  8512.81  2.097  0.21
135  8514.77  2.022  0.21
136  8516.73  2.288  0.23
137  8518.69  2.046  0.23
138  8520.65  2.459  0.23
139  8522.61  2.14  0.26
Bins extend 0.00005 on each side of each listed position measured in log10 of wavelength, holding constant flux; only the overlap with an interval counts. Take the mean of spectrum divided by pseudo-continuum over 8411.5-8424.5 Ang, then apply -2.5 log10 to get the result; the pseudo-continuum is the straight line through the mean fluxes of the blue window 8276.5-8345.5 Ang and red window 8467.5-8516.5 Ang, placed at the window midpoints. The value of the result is 0.03 mag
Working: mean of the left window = 2.43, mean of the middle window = 2.3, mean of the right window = 2.32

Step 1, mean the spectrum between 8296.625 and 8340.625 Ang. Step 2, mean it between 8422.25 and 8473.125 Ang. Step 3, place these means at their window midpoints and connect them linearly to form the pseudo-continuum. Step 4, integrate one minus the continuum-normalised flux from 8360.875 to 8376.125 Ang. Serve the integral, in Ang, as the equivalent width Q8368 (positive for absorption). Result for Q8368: 1.5 Ang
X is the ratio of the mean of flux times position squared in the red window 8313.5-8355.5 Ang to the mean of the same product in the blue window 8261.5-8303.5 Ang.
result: 1.1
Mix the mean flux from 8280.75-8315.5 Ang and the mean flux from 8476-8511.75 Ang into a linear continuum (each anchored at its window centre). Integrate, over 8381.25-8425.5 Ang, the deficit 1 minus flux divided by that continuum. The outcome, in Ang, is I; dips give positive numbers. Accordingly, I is 0.7 Ang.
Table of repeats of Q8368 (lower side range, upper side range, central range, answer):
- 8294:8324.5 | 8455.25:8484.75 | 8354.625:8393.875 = 3.13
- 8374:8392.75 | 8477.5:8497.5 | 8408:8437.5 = 1.92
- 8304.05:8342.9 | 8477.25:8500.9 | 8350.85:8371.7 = 1.89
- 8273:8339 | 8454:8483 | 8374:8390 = 0.75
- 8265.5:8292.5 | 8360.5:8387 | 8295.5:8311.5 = -1.68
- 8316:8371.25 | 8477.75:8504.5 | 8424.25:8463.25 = 1.13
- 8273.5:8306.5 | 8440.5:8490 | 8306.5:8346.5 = -2.05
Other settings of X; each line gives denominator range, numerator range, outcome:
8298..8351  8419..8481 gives 0.96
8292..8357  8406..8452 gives 0.95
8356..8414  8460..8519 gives 1.02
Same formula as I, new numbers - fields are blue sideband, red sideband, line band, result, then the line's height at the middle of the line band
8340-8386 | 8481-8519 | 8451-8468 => 0.1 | 2.28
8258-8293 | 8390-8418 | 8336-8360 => -0.9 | 2.38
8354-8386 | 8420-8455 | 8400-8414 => -0.8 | 2.27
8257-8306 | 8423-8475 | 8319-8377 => -0.7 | 2.33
